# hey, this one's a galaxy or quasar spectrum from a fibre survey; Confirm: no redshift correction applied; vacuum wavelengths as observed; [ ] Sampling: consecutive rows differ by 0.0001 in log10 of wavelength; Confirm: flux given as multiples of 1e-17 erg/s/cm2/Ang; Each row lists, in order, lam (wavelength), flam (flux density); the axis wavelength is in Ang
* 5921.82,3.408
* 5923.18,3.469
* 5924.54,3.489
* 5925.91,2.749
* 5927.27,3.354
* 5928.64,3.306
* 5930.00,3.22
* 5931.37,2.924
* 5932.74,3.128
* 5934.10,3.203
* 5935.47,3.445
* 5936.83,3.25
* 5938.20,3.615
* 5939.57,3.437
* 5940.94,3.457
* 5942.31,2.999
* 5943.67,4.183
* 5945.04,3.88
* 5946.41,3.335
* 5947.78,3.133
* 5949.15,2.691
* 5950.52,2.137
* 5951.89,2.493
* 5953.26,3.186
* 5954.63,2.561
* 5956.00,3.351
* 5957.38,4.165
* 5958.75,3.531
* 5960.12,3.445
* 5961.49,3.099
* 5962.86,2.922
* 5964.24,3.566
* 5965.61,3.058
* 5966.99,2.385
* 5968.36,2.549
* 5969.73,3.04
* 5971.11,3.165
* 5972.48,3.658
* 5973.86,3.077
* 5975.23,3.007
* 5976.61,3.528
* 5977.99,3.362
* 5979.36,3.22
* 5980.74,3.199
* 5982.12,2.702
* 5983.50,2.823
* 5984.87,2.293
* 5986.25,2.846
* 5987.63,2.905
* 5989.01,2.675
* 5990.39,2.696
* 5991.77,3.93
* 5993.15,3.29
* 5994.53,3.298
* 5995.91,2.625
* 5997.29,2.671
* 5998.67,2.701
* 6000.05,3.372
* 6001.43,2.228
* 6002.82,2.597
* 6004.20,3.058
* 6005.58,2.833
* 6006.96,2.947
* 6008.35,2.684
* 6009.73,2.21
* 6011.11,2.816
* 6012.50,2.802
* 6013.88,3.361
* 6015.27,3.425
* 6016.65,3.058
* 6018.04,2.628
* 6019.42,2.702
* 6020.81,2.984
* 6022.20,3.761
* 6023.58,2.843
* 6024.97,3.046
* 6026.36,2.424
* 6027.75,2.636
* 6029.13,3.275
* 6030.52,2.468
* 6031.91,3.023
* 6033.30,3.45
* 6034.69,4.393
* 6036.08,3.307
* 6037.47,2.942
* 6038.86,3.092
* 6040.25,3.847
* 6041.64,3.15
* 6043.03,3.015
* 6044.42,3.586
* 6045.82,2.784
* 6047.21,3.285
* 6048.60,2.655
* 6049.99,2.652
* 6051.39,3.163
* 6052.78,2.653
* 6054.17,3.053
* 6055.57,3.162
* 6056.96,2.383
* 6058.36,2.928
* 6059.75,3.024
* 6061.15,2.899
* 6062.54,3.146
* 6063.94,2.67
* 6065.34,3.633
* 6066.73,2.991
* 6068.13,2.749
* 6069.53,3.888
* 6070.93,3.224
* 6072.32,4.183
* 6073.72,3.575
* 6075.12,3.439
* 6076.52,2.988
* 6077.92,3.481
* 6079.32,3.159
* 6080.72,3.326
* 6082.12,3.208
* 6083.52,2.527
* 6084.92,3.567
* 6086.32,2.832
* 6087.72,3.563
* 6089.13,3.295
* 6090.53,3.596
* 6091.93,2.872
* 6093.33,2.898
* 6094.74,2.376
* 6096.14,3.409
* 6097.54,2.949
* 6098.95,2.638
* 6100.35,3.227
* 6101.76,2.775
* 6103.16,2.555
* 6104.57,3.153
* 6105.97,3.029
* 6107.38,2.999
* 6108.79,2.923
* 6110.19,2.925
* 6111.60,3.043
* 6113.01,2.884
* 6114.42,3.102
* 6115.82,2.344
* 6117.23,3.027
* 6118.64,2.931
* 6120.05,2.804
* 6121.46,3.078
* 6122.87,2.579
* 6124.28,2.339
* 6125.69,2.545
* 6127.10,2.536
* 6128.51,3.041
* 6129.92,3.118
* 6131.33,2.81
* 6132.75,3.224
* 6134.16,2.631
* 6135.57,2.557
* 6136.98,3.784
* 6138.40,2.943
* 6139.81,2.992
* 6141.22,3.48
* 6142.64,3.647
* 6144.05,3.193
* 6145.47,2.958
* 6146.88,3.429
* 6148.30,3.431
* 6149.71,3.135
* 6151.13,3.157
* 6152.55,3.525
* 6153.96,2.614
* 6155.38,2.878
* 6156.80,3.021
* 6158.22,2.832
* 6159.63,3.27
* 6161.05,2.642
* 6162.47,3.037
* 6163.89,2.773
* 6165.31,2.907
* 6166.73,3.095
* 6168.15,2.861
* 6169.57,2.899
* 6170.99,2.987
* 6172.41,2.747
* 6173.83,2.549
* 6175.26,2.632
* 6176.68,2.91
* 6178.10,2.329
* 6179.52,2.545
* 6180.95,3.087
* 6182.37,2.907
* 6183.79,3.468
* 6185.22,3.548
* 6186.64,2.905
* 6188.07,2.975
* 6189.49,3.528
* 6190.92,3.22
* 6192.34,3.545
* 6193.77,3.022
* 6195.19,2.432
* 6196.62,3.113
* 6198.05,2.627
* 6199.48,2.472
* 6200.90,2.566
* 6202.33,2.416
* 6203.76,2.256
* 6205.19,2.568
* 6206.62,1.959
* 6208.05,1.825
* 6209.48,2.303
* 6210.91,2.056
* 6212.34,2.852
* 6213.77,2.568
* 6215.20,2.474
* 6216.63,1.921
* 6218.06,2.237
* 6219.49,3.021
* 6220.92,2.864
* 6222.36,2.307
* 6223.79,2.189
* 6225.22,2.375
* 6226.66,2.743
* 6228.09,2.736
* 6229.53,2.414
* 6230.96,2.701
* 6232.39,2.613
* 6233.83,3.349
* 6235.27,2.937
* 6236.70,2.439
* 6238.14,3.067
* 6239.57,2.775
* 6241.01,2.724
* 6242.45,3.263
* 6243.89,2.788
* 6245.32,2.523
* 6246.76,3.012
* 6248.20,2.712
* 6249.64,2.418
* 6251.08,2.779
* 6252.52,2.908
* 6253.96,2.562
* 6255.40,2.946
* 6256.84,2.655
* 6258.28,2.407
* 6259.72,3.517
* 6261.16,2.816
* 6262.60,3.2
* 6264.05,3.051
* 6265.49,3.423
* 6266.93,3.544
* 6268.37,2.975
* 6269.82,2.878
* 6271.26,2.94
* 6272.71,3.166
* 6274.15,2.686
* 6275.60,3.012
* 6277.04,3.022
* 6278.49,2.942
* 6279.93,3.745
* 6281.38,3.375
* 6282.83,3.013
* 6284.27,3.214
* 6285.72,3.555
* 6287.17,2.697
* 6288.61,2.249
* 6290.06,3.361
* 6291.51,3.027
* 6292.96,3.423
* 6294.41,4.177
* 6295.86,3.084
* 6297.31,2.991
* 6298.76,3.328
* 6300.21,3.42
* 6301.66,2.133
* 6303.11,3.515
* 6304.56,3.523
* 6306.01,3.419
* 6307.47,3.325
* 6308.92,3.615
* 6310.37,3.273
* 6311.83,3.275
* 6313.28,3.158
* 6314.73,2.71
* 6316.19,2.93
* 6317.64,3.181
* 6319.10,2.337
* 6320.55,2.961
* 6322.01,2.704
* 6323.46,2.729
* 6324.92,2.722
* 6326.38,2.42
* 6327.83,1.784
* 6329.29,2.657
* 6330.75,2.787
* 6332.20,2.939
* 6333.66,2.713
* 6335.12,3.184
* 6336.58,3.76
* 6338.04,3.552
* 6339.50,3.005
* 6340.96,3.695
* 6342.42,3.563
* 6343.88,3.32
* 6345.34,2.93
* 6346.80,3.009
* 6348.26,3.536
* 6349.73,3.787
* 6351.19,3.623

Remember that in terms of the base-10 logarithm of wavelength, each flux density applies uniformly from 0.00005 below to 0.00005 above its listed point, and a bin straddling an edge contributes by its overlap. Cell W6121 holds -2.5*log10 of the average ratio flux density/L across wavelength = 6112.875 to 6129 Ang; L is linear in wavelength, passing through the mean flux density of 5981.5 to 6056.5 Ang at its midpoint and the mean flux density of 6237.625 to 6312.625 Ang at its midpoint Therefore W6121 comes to 0.095 mag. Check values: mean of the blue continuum 2.98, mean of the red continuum 3.07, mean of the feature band 2.76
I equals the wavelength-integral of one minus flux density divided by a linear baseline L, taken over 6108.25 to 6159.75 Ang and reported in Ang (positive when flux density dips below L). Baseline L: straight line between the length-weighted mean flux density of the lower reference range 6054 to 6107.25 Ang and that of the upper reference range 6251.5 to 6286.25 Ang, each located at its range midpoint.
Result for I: 1.8 Ang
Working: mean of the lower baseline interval 3.11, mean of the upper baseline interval 3.06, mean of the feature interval 2.99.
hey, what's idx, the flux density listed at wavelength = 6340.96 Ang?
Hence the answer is 3.695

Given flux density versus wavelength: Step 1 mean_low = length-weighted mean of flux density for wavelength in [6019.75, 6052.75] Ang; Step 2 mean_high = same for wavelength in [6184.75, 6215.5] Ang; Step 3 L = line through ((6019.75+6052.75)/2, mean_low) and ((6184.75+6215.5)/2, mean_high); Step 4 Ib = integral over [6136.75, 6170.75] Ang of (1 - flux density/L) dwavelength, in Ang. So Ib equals -3.5 Ang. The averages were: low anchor 3.11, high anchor 2.69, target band 3.09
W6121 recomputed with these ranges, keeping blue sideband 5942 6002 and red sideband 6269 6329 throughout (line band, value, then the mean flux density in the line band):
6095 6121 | 0.05 mag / 2.92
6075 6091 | -0.06 mag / 3.24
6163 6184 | 0.08 mag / 2.83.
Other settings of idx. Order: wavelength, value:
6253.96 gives 2.562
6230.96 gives 2.701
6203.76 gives 2.256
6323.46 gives 2.729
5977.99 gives 3.362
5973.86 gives 3.077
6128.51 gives 3.041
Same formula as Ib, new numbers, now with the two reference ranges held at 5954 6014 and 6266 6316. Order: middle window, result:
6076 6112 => 0.13 Ang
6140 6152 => -0.79 Ang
